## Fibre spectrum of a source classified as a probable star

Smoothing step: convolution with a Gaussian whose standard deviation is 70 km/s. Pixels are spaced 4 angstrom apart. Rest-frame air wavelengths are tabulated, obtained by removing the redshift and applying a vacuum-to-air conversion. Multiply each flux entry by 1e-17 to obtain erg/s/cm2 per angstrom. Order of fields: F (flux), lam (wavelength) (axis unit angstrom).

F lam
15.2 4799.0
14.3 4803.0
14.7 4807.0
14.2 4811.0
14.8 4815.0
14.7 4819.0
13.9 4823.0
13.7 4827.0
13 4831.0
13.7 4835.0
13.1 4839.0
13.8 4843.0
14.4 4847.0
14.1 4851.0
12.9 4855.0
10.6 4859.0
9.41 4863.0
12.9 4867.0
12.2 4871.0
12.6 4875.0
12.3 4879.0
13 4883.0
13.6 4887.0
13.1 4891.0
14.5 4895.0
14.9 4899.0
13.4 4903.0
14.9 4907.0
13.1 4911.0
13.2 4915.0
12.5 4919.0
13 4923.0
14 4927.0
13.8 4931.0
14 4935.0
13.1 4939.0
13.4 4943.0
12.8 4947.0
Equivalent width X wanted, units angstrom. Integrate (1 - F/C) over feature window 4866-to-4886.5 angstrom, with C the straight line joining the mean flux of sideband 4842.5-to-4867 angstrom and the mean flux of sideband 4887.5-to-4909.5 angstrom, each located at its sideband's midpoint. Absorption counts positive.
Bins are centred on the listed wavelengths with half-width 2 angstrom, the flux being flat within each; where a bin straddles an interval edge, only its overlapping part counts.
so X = 1.0 angstrom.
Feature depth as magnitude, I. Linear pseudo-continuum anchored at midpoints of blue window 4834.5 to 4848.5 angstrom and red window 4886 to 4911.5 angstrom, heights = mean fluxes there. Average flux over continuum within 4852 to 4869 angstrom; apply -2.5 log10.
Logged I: 0.19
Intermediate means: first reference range 13.7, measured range 11.6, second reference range 14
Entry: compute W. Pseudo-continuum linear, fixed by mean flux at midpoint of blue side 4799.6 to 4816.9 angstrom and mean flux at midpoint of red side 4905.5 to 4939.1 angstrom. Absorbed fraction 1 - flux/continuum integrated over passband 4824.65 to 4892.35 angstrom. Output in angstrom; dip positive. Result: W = 6.0 angstrom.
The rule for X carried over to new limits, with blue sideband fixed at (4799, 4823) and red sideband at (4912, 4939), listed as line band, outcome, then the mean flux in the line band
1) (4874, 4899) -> 0.8 angstrom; 13.3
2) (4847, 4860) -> 1.1 angstrom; 13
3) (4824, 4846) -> 1.2 angstrom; 13.5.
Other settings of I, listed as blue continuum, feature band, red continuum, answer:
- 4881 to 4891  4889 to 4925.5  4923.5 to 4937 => -0.008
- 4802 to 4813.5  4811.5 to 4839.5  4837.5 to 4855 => 0.017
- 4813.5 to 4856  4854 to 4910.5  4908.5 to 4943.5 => 0.057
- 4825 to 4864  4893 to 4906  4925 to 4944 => -0.072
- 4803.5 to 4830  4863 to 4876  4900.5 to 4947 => 0.151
